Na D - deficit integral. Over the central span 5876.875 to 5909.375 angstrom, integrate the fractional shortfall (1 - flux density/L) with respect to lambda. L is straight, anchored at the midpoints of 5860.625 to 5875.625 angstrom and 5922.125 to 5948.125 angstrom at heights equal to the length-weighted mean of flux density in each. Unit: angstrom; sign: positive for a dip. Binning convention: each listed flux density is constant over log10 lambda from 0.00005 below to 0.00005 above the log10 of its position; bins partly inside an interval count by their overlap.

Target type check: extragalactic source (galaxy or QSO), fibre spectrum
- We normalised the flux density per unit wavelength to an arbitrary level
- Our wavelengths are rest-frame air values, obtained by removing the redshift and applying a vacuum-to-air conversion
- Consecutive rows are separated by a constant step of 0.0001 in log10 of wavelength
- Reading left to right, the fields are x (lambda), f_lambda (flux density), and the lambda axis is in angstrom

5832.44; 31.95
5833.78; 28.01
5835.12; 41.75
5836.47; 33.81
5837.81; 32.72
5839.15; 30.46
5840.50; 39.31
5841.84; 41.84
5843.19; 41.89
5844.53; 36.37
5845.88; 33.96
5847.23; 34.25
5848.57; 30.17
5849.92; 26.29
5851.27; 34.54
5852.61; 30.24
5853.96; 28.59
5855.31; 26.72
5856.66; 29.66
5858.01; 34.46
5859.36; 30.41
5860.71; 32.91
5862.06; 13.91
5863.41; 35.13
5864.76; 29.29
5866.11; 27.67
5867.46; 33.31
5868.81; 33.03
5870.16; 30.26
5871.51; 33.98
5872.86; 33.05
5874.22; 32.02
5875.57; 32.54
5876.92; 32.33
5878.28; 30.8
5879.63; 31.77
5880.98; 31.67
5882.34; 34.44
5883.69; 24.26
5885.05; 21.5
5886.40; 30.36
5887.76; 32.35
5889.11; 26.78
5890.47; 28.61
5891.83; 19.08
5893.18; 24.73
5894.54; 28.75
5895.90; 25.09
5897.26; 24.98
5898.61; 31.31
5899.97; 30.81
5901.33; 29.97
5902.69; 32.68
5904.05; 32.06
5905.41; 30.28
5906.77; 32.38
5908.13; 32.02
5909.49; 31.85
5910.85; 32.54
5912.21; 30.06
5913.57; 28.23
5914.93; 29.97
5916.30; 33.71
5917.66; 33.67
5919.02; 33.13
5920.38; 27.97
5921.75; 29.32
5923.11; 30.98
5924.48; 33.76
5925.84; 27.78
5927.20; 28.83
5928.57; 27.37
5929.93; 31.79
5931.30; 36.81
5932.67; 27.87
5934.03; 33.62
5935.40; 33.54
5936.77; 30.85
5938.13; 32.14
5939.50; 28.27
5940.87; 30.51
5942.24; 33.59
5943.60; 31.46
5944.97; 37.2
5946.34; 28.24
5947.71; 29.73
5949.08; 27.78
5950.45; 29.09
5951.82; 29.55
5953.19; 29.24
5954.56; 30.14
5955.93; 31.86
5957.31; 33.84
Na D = 1.7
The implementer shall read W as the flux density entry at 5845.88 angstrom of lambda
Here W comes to 33.96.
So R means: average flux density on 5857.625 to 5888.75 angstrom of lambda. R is 30.4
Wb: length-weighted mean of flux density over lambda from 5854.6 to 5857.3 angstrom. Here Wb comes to 28.1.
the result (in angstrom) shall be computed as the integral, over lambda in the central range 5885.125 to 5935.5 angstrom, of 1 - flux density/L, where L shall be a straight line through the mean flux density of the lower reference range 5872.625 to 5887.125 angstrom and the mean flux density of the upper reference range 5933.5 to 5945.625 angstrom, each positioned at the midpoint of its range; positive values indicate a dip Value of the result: 2.21 angstrom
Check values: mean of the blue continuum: 30.3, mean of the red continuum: 32.3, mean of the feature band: 30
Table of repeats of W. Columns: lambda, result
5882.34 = 34.44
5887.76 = 32.35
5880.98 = 31.67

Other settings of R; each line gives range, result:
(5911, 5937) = 31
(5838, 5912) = 30.7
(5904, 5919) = 31.6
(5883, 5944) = 29.9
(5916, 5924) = 31.4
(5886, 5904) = 28.2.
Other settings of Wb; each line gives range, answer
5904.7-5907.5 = 31.3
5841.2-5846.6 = 38.4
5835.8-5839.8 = 32.4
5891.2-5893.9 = 22.1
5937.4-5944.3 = 31.2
